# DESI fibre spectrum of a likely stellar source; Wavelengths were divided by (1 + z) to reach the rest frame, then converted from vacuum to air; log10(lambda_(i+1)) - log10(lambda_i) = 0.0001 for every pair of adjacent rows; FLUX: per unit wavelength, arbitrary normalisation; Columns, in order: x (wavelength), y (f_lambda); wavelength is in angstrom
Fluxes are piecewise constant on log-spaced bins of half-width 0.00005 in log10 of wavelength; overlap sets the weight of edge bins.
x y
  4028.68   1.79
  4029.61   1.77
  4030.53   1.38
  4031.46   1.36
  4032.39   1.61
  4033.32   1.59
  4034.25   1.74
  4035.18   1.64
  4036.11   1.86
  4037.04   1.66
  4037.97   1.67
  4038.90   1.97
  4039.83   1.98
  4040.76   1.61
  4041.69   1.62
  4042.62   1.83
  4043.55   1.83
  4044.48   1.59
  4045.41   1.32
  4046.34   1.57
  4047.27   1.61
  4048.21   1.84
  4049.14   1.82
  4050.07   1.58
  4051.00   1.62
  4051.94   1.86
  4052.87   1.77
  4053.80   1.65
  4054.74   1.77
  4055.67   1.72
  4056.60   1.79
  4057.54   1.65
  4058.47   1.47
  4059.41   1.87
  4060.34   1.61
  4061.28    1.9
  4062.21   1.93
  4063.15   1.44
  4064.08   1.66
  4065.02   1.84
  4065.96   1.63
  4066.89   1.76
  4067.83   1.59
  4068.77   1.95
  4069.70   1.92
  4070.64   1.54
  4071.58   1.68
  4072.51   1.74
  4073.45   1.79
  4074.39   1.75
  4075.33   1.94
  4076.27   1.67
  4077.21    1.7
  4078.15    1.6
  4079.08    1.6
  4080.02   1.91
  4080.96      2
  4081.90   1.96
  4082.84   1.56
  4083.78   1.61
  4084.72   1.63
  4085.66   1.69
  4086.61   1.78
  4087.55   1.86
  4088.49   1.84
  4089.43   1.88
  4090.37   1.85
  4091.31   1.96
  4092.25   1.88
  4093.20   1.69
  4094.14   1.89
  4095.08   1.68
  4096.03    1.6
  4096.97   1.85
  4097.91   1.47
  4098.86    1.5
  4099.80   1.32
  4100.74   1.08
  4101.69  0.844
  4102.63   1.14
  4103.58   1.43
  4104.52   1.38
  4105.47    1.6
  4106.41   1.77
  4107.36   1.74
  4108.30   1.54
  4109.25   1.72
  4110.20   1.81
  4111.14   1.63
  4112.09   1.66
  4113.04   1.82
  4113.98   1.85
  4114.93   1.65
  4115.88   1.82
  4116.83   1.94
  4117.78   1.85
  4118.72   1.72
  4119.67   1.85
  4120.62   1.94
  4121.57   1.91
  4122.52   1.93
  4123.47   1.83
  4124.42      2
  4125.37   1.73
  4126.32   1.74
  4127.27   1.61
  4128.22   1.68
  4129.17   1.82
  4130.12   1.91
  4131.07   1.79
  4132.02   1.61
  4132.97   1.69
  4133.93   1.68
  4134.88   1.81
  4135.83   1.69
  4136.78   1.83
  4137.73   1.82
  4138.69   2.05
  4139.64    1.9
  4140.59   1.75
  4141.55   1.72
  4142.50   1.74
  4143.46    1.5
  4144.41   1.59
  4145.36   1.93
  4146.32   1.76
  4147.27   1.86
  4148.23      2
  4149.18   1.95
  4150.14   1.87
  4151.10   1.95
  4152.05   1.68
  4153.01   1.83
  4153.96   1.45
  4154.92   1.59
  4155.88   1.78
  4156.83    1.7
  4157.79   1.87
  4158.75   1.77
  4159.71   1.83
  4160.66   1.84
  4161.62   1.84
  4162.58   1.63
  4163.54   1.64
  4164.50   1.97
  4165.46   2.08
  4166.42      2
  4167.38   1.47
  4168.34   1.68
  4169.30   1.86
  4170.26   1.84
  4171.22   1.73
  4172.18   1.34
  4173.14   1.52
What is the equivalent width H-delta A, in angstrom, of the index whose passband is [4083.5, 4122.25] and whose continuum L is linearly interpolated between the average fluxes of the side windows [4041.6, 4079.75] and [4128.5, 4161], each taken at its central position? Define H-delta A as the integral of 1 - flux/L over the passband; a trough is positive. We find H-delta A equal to 1.5 angstrom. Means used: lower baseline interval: 1.71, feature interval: 1.68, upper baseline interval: 1.78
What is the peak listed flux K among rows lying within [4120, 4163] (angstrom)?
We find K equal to 2.05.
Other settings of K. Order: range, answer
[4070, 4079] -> 1.94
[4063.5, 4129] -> 2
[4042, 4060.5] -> 1.87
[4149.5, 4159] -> 1.95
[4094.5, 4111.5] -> 1.85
